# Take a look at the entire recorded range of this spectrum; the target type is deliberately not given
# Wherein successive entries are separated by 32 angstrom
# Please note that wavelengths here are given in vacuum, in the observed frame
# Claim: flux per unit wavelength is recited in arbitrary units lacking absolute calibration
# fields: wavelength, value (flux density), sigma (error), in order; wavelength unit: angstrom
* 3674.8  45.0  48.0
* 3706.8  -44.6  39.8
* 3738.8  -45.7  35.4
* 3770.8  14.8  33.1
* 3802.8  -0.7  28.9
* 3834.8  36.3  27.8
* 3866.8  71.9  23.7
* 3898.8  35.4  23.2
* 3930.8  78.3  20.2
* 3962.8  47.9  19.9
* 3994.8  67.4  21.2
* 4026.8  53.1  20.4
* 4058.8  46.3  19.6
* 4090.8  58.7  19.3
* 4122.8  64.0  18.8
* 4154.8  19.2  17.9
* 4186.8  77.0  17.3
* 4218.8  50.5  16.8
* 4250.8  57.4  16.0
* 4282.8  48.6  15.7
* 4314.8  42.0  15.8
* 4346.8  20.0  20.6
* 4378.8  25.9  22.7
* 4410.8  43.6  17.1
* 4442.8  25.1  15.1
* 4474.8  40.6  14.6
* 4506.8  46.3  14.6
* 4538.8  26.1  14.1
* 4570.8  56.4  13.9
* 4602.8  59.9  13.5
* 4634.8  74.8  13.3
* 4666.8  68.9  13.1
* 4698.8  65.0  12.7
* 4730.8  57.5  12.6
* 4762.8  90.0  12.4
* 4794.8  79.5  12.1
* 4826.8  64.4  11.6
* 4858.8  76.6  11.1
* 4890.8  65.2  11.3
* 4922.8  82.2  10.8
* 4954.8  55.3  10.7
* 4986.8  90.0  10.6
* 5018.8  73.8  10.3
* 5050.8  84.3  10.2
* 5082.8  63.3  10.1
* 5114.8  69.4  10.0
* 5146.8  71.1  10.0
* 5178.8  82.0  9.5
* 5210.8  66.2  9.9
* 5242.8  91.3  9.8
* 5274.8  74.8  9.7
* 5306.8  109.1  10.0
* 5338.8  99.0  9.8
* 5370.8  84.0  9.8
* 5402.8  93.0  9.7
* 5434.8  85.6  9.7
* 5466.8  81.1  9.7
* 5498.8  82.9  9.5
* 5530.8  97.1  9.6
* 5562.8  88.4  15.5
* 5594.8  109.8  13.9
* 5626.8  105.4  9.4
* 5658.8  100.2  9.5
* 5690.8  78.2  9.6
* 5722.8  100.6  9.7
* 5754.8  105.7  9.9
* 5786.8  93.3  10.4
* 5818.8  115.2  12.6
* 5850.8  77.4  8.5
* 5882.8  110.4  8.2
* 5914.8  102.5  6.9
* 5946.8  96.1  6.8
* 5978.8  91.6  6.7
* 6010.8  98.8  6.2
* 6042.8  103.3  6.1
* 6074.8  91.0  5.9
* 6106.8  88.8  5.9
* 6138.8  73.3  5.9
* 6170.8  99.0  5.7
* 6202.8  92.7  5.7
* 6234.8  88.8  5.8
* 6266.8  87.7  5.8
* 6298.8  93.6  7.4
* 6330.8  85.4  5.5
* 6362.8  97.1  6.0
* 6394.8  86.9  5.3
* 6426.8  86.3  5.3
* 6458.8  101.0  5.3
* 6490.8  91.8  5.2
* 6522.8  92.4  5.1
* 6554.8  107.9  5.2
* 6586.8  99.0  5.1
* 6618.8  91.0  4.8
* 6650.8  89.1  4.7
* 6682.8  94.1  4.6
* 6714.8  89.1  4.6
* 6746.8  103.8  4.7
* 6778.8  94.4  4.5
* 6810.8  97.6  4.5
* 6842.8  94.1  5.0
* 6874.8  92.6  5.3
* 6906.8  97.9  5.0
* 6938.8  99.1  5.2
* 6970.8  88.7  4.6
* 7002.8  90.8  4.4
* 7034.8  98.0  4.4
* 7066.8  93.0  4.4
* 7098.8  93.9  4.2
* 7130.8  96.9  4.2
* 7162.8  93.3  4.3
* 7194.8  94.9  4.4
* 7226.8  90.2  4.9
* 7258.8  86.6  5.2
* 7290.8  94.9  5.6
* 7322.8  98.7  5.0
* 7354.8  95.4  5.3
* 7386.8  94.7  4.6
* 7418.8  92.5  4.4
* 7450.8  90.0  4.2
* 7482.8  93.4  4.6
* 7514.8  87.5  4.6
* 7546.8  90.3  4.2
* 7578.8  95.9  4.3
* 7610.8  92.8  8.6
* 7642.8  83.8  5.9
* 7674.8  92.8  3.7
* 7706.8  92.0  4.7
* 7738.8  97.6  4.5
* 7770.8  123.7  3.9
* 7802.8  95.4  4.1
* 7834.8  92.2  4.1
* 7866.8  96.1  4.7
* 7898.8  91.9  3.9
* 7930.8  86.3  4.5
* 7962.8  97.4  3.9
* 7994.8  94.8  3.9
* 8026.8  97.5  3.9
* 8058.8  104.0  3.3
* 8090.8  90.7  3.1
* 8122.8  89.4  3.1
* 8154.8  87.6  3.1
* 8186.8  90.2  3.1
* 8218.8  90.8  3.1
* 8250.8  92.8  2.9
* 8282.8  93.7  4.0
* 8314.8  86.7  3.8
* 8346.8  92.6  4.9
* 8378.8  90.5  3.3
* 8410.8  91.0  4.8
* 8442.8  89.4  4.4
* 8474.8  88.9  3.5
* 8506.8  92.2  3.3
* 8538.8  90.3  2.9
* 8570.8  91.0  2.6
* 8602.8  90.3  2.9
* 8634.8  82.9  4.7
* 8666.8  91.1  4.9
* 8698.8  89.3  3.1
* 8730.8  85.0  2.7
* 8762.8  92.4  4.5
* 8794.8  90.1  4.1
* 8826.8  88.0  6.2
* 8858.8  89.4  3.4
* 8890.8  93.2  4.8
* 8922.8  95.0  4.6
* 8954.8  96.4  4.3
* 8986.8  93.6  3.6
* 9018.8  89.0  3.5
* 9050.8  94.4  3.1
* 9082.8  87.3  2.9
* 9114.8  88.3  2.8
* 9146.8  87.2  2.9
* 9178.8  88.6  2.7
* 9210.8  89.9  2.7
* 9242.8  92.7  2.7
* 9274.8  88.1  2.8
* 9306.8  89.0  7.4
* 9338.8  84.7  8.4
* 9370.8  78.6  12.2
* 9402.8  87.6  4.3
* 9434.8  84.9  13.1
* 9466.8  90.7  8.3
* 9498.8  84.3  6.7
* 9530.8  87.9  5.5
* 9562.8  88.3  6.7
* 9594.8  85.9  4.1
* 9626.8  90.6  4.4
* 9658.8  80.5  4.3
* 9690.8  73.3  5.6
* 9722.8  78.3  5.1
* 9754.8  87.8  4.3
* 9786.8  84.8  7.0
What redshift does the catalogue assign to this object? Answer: 0.185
